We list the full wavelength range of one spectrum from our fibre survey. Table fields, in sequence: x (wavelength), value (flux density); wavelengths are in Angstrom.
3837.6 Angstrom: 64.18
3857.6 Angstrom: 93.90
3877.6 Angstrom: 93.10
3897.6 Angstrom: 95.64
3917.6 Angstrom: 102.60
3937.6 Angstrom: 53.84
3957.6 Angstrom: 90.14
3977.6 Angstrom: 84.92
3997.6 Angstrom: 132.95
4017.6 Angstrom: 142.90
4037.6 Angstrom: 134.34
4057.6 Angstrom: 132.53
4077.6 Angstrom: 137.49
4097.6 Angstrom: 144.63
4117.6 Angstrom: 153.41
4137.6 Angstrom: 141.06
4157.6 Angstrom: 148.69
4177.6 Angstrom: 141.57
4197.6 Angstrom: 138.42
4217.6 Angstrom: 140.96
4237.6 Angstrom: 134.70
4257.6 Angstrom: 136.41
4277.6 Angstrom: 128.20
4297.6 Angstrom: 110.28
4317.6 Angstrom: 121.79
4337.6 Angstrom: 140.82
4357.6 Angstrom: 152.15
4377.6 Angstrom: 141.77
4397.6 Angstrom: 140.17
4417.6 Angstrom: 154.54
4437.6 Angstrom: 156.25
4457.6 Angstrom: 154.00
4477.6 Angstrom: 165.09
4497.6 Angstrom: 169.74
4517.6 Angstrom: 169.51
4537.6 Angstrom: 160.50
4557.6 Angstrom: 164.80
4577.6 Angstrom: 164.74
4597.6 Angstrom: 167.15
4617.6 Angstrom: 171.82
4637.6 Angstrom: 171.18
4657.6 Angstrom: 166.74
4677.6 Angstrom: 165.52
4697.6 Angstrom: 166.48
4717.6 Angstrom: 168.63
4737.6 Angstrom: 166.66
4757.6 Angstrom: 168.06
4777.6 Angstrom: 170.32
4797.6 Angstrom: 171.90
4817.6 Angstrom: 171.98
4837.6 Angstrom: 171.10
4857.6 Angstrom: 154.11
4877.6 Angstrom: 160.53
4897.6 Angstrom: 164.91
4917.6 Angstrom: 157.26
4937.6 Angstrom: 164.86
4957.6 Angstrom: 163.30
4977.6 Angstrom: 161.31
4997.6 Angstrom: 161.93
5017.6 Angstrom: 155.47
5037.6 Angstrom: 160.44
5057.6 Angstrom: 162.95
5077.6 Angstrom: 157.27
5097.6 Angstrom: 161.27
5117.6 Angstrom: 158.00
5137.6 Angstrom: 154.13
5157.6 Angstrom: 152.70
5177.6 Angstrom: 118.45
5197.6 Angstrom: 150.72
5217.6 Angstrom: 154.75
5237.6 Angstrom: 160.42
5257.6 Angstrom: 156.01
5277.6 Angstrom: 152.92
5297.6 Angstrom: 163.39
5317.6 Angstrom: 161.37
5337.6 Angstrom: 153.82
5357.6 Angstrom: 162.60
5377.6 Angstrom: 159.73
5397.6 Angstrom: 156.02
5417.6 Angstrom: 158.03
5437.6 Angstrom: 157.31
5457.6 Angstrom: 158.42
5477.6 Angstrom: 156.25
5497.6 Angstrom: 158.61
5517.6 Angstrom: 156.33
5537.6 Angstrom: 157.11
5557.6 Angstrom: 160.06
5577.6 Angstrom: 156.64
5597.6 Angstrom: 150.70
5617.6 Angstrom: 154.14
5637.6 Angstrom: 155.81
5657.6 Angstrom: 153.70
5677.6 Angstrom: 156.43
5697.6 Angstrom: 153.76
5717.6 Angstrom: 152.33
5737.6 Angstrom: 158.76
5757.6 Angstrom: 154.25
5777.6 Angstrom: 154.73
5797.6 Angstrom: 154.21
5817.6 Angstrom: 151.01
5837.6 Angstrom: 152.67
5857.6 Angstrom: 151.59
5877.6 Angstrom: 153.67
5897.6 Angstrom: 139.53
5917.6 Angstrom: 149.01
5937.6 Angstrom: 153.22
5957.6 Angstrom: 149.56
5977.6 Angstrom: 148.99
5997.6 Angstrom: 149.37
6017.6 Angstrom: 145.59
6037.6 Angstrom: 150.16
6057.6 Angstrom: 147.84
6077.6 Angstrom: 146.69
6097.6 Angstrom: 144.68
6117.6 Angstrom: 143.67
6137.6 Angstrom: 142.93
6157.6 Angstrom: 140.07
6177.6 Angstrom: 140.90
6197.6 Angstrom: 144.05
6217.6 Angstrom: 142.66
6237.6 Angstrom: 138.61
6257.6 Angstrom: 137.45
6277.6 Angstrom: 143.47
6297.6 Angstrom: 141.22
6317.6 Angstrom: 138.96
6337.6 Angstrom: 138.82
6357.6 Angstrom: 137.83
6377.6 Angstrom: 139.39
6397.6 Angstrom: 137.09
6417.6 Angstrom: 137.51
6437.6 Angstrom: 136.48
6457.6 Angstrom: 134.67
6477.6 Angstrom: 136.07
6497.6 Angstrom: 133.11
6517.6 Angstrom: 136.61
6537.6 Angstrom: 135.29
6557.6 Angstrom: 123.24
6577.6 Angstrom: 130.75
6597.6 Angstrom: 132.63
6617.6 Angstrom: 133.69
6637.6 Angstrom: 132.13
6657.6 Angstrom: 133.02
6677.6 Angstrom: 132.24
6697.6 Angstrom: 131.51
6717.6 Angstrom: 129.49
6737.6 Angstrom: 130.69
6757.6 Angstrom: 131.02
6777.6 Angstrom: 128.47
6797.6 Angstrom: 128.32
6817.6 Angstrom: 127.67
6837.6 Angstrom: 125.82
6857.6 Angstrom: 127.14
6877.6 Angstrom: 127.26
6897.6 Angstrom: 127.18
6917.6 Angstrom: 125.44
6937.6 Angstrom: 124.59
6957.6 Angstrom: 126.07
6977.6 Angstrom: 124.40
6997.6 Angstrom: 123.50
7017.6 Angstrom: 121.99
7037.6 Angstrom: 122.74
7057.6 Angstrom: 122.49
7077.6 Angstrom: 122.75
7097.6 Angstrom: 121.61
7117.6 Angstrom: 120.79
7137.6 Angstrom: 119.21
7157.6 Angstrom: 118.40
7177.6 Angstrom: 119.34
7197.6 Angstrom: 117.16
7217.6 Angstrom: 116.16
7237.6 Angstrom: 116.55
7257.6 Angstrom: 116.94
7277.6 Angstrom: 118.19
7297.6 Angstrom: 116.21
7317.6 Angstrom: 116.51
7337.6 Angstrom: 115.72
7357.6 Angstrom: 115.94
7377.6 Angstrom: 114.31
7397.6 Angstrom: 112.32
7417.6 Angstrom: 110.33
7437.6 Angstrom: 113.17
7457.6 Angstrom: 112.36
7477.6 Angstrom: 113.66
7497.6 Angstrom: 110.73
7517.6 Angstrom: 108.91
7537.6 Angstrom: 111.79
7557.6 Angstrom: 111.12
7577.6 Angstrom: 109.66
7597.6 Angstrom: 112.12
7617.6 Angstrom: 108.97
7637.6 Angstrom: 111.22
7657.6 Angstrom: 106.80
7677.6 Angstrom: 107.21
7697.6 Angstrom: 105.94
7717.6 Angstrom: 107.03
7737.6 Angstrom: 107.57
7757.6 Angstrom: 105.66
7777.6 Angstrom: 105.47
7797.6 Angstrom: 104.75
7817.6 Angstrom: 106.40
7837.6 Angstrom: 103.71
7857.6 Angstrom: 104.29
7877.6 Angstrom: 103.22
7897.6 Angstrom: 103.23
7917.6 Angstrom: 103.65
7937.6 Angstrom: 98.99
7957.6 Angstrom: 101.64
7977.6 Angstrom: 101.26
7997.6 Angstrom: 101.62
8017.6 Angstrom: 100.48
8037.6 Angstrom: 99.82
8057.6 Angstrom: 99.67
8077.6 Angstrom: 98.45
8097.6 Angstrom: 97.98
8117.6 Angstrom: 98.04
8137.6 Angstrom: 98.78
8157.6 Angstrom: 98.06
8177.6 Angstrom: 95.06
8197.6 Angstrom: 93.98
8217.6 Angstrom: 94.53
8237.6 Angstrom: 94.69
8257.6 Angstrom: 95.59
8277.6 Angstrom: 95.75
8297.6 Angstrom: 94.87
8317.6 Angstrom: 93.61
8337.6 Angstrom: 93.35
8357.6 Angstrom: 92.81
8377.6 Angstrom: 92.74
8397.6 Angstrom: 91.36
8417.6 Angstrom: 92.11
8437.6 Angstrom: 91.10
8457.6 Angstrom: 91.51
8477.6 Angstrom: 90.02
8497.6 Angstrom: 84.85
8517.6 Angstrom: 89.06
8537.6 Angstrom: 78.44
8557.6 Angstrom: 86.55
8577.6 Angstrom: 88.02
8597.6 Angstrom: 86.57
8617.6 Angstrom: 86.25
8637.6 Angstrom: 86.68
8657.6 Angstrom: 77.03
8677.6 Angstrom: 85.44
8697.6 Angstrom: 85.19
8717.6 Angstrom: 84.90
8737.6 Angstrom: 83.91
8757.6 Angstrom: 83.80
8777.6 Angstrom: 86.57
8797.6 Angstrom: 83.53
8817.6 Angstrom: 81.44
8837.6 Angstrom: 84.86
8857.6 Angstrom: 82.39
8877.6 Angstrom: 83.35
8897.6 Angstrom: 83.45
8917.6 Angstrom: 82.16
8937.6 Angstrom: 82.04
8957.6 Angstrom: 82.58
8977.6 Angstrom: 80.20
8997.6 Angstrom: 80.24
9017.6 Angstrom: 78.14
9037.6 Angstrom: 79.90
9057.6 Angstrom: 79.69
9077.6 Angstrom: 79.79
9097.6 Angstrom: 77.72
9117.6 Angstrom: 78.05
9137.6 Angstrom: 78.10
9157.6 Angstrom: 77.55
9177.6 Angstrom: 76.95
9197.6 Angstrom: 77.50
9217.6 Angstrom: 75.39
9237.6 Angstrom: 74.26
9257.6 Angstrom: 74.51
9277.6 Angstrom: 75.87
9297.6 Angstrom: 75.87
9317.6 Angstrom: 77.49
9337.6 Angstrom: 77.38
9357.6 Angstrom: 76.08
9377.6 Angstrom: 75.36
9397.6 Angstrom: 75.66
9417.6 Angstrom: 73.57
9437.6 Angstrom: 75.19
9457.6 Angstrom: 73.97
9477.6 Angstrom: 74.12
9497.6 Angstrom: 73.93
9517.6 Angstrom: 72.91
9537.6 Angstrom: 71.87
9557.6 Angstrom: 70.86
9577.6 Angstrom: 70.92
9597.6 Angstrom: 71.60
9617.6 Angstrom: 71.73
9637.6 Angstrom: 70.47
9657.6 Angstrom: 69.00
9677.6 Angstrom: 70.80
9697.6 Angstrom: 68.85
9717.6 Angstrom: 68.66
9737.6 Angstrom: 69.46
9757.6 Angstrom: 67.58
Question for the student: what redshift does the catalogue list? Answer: 0.00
